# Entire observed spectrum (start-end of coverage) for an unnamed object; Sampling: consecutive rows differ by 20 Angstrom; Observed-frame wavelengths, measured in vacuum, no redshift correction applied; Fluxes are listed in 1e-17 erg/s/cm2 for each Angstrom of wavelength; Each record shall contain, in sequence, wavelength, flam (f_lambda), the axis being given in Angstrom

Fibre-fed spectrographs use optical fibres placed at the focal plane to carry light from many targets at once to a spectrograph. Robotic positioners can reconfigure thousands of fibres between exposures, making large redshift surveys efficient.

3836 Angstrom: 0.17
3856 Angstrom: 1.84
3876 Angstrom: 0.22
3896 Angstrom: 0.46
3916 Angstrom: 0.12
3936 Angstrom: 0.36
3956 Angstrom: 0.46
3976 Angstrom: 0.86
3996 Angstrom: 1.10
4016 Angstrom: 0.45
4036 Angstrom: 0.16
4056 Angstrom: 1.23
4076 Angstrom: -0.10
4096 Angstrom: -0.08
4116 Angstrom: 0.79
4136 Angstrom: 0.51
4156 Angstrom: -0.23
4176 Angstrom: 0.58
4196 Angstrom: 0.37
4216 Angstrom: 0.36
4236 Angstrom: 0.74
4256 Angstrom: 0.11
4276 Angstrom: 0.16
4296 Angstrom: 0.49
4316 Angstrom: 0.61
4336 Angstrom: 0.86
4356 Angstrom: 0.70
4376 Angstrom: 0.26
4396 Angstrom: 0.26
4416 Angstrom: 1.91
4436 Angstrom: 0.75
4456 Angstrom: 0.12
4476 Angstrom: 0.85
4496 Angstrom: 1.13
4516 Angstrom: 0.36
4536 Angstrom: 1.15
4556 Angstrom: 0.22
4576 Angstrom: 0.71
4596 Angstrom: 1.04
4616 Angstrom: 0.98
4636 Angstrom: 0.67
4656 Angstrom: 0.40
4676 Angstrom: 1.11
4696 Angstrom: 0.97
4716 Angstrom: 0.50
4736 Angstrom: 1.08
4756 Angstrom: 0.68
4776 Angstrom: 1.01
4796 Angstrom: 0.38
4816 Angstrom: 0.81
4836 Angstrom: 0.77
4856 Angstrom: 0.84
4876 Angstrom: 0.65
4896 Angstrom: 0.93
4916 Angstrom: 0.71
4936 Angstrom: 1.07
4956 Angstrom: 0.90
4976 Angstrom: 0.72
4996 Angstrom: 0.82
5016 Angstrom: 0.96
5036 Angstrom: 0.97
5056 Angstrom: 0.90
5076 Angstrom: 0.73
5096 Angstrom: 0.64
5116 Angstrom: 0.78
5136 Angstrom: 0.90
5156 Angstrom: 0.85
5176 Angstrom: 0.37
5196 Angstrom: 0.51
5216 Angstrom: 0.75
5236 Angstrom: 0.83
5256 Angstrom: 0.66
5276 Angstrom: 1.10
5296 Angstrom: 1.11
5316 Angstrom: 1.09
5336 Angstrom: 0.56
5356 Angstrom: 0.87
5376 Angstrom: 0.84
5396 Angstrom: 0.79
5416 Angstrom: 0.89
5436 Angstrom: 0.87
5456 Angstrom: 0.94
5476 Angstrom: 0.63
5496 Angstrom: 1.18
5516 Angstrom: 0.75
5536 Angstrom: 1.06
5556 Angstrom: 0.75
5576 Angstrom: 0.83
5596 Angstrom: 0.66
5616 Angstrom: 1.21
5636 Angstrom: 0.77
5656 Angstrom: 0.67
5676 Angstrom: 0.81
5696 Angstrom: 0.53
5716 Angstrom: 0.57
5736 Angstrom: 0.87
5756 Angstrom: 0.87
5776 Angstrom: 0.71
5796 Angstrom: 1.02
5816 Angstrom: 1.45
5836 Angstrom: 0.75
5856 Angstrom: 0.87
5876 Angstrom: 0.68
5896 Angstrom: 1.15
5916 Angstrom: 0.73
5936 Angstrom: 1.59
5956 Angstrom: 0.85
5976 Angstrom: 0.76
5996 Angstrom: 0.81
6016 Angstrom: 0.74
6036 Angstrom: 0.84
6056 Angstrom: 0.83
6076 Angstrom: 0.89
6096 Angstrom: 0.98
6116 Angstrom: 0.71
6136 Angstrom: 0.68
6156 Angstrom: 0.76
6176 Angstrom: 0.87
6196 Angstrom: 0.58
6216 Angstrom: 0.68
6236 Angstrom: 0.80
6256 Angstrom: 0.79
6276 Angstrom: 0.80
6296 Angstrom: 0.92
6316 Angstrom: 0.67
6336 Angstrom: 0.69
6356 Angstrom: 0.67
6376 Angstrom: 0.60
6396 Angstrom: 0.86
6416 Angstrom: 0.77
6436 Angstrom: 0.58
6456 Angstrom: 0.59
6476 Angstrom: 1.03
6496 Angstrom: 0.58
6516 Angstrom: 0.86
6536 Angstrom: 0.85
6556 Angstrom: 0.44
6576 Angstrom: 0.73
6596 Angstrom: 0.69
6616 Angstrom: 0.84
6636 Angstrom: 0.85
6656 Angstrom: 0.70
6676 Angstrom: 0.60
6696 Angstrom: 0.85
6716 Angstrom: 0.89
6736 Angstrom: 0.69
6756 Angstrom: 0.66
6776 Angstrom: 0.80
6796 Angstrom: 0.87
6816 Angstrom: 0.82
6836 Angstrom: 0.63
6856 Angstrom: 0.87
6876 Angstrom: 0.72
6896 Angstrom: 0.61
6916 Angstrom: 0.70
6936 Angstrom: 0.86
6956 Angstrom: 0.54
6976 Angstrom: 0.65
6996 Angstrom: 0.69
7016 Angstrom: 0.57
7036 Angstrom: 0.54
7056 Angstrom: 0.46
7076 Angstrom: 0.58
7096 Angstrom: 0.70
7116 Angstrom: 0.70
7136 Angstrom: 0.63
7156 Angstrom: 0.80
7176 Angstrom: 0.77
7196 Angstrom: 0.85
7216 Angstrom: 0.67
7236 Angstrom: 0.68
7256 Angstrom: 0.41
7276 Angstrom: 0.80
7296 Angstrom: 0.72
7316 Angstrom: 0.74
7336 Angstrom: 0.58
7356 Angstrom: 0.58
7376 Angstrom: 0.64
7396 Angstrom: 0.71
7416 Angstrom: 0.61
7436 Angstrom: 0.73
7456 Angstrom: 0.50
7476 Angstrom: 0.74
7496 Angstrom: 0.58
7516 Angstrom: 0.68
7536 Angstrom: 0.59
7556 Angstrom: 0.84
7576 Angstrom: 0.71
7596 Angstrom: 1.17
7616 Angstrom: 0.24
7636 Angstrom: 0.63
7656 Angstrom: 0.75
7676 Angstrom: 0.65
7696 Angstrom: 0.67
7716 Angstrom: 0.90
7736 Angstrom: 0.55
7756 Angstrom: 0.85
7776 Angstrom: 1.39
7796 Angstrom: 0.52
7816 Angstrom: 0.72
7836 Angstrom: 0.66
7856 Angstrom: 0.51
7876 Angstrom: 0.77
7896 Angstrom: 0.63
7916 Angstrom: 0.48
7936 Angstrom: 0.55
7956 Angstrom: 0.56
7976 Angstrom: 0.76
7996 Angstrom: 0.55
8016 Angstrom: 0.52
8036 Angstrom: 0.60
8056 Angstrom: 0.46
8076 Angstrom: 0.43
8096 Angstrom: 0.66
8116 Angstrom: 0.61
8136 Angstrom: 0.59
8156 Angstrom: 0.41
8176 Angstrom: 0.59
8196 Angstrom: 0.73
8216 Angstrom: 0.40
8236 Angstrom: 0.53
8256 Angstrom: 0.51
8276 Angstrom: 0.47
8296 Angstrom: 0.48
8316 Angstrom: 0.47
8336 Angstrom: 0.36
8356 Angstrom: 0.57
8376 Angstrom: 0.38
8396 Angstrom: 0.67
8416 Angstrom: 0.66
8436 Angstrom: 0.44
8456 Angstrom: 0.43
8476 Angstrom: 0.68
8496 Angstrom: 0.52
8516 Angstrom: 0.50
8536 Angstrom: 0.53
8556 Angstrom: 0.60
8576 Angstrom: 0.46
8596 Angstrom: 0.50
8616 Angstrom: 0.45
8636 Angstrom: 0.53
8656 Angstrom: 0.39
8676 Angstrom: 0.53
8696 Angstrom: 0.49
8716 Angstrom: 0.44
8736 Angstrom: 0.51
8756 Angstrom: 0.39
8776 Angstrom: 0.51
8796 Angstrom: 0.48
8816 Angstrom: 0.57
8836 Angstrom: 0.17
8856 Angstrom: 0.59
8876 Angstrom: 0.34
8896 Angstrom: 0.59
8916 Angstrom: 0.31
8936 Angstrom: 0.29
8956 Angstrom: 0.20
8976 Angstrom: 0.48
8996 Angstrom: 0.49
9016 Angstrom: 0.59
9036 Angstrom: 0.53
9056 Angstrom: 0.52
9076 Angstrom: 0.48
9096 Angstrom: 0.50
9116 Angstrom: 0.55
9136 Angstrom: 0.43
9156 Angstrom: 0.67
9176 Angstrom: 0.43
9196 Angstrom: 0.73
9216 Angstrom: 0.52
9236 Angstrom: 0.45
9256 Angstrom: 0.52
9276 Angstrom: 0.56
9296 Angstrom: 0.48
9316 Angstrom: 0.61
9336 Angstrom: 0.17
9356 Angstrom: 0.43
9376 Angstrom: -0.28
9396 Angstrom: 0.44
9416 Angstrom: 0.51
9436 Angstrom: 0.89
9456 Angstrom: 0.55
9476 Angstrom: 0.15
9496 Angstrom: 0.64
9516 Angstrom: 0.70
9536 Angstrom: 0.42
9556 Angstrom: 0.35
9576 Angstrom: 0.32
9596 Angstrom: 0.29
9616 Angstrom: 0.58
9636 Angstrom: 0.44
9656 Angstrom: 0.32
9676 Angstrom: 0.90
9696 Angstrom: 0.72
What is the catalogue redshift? 0.19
